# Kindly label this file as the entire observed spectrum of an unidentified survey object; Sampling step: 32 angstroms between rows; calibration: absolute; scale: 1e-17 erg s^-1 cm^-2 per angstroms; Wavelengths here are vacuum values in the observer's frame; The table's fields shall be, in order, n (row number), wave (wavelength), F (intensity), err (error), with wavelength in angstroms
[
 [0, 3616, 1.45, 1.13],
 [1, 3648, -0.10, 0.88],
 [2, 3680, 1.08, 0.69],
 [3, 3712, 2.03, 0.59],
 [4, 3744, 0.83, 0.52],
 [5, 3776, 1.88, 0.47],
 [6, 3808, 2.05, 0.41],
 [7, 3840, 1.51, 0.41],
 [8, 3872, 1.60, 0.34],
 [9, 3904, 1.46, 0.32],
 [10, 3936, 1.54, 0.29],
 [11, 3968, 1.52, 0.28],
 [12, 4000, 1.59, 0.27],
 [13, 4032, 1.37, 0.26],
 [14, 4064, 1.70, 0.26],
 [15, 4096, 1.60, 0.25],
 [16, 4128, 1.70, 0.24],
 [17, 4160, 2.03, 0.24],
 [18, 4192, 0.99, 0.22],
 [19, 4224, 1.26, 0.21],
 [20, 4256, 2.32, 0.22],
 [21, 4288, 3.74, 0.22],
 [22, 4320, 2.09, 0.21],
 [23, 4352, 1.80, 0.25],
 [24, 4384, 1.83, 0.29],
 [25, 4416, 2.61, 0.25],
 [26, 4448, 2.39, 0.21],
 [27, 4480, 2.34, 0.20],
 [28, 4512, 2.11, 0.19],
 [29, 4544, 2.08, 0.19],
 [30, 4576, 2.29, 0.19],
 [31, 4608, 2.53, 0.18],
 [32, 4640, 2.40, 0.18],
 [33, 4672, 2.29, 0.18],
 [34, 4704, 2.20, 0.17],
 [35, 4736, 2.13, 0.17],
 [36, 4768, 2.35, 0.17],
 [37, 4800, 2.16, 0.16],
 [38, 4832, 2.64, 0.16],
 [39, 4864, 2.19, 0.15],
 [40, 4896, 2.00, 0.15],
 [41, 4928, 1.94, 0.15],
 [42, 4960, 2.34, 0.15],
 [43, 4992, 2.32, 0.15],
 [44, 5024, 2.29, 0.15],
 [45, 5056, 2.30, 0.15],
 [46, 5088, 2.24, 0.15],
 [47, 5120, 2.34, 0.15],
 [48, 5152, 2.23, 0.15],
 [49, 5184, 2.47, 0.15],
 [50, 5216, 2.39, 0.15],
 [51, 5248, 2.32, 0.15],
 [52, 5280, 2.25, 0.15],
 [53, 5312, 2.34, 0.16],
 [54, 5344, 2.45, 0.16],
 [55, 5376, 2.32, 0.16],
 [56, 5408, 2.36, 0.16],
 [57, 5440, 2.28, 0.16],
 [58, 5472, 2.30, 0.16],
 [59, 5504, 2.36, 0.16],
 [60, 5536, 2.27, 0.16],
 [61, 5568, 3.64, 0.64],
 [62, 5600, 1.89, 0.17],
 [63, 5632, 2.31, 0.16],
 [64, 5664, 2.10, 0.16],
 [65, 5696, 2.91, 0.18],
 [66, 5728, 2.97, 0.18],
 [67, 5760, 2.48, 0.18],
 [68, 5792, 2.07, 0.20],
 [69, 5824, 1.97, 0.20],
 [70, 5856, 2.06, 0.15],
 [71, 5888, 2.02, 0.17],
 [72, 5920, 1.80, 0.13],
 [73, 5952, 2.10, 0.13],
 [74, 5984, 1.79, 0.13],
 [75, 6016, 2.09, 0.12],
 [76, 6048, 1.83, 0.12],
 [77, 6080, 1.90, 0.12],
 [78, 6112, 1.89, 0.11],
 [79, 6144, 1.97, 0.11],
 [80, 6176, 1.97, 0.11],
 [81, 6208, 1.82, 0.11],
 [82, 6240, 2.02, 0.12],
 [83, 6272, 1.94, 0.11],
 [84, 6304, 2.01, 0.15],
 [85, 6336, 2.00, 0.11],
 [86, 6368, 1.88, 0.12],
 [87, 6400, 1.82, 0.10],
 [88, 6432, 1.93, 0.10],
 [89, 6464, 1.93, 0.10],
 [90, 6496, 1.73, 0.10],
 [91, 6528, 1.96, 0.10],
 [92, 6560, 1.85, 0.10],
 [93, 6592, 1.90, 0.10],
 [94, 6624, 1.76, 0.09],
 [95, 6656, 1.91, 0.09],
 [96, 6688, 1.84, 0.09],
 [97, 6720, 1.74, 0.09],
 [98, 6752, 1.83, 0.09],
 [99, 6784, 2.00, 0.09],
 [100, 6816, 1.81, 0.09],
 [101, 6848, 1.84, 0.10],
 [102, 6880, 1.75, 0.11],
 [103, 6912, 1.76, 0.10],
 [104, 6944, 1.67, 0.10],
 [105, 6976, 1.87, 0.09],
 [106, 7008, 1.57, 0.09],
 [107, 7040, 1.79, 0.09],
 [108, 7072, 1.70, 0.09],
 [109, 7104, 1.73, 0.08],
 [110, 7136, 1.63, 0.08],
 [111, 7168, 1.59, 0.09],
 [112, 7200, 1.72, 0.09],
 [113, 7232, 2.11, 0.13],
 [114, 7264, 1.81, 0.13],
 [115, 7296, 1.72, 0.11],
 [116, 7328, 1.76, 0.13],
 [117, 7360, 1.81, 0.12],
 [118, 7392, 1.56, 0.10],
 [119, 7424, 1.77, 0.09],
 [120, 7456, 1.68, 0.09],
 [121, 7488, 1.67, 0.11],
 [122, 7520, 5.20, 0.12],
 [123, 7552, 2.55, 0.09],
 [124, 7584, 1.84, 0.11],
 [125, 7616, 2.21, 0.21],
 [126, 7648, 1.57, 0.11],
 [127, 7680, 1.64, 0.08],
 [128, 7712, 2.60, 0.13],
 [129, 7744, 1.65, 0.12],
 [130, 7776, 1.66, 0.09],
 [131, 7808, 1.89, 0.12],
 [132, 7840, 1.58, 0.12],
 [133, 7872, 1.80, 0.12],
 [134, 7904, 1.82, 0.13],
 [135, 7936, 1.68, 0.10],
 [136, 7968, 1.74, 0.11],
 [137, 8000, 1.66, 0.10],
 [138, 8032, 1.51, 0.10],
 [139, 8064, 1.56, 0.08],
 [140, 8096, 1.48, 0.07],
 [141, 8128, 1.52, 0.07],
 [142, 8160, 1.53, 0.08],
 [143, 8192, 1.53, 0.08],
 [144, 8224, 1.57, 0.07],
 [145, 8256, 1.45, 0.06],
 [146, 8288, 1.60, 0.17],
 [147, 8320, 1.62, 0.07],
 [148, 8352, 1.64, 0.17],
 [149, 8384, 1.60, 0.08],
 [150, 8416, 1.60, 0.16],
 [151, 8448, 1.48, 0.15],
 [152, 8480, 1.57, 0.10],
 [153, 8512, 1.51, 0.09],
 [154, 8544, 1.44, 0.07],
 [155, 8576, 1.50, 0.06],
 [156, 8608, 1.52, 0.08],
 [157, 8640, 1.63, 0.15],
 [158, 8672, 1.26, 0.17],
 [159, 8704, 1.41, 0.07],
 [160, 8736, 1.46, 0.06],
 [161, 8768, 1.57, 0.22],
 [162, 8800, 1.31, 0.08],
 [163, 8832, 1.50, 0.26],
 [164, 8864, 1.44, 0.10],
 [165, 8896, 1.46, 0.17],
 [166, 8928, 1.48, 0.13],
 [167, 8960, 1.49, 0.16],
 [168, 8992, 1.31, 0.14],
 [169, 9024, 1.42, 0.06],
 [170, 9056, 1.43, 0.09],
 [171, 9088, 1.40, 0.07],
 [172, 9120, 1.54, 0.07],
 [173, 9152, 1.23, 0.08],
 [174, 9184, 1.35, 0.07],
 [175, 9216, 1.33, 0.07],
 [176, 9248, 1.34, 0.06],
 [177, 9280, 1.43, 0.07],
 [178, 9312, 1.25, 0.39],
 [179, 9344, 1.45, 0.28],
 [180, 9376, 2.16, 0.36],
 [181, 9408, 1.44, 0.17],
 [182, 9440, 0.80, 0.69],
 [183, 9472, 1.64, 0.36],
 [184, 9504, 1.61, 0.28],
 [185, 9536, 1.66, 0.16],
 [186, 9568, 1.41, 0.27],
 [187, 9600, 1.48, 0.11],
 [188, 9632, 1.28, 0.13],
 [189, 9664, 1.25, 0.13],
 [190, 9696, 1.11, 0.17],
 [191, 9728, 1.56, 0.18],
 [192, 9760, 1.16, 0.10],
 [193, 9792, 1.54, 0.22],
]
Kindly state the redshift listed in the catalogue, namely 0.15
